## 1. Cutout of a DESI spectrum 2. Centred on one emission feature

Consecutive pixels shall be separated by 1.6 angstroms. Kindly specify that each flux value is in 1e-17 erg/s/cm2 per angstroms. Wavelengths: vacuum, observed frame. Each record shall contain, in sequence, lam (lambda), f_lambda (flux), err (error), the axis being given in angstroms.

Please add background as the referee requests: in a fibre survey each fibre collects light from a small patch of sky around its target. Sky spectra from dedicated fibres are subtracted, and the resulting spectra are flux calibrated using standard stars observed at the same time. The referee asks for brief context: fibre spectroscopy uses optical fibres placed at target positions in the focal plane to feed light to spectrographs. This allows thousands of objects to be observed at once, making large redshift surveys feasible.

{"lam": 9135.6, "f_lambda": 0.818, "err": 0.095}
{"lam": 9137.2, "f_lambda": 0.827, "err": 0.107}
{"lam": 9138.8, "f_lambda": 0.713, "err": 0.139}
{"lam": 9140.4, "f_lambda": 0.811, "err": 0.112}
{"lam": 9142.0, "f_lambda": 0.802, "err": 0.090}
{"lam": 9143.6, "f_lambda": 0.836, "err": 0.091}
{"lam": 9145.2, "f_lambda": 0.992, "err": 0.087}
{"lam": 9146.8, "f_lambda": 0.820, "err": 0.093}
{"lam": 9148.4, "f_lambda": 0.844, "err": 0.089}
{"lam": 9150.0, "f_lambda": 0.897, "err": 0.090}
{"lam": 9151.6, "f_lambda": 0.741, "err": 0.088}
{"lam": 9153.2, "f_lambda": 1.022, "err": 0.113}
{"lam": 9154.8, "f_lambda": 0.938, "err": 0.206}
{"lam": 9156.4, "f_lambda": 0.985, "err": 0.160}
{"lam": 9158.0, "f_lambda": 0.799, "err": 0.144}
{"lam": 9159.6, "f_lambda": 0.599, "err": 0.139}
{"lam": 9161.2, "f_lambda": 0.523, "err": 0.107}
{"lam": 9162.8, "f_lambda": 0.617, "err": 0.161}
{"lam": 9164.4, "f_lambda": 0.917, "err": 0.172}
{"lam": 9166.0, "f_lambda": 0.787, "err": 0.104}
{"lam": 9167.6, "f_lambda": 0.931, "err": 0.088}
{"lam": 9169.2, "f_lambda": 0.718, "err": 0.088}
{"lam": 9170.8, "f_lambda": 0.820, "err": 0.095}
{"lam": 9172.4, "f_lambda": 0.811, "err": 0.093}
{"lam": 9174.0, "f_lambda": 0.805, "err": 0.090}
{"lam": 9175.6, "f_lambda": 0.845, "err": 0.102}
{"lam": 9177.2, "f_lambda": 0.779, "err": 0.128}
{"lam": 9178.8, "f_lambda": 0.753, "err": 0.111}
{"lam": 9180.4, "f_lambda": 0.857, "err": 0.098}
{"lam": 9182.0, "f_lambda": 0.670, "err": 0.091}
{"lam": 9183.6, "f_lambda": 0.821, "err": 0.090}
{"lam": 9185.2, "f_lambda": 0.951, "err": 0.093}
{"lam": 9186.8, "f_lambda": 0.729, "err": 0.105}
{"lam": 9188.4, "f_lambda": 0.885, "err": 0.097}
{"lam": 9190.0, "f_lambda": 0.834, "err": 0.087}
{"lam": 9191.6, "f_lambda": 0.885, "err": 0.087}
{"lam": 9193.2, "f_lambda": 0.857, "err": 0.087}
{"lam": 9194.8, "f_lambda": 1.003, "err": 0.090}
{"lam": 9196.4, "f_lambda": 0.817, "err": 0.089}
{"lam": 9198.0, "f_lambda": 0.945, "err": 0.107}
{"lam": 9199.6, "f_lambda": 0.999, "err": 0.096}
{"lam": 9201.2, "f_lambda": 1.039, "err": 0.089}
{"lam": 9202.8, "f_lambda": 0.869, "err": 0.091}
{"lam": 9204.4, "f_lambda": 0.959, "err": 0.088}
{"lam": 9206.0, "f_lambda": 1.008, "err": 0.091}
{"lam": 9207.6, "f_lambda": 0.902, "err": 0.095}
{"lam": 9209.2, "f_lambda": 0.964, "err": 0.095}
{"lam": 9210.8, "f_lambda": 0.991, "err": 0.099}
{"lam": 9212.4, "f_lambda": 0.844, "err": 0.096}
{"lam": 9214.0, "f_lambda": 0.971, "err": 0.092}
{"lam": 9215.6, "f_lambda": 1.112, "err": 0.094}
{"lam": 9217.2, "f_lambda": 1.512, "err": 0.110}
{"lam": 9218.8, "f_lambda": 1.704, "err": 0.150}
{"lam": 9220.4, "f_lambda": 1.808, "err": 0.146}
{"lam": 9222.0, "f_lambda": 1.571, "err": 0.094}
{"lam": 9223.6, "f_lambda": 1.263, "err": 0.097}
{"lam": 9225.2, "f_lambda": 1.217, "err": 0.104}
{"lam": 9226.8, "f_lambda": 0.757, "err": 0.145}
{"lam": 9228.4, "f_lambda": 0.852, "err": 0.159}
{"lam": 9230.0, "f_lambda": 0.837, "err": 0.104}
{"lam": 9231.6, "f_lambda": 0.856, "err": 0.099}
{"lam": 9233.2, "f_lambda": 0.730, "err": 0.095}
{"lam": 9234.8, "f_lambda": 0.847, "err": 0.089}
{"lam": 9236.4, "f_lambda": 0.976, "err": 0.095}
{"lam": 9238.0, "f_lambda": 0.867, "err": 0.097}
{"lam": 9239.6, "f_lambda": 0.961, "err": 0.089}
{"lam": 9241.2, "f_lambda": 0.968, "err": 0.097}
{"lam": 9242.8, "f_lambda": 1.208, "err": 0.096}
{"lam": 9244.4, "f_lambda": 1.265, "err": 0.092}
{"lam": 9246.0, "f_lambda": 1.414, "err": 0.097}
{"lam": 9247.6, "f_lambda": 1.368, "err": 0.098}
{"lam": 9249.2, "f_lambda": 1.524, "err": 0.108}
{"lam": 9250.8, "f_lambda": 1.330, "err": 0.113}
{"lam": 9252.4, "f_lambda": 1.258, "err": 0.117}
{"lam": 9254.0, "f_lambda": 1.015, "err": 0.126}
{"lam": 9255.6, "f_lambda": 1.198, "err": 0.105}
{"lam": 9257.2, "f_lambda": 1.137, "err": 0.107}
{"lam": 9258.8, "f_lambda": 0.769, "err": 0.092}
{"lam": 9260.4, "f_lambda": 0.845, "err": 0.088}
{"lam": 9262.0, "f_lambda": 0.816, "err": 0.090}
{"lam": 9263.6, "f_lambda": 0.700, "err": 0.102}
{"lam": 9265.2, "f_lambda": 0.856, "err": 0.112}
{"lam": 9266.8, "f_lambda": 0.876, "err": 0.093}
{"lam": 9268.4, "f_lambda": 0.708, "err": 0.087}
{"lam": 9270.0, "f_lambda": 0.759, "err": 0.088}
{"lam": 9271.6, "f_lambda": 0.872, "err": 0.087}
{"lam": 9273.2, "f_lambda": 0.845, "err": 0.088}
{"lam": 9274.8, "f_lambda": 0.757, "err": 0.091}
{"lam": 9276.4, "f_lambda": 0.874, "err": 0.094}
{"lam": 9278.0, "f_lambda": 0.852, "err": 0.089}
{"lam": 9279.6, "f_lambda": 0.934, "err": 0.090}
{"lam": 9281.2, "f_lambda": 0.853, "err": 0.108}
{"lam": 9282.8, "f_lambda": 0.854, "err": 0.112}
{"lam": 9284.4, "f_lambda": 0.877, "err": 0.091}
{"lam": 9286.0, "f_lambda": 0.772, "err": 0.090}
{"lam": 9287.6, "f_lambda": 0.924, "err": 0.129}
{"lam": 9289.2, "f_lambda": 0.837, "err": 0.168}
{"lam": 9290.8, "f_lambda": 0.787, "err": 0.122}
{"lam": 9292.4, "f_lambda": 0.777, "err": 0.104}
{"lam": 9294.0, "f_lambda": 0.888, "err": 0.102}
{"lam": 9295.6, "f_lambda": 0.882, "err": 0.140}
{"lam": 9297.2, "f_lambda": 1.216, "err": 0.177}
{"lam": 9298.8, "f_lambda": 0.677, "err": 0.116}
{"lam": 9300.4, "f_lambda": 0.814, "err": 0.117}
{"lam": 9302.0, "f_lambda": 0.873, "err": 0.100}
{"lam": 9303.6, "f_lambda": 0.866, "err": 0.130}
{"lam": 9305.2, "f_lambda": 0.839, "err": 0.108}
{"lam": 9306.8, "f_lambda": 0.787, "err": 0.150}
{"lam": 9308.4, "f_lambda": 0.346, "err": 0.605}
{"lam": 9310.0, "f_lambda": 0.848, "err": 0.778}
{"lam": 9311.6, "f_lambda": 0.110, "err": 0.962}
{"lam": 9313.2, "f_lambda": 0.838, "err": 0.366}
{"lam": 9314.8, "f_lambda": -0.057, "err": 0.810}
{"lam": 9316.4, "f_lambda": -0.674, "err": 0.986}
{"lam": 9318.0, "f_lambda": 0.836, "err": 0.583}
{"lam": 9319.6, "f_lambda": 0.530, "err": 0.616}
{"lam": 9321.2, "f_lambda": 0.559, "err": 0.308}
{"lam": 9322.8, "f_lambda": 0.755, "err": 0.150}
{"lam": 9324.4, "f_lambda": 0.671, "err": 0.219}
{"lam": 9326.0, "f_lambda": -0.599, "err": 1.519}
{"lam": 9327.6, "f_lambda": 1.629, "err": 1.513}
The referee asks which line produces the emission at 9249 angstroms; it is [N II] 6583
